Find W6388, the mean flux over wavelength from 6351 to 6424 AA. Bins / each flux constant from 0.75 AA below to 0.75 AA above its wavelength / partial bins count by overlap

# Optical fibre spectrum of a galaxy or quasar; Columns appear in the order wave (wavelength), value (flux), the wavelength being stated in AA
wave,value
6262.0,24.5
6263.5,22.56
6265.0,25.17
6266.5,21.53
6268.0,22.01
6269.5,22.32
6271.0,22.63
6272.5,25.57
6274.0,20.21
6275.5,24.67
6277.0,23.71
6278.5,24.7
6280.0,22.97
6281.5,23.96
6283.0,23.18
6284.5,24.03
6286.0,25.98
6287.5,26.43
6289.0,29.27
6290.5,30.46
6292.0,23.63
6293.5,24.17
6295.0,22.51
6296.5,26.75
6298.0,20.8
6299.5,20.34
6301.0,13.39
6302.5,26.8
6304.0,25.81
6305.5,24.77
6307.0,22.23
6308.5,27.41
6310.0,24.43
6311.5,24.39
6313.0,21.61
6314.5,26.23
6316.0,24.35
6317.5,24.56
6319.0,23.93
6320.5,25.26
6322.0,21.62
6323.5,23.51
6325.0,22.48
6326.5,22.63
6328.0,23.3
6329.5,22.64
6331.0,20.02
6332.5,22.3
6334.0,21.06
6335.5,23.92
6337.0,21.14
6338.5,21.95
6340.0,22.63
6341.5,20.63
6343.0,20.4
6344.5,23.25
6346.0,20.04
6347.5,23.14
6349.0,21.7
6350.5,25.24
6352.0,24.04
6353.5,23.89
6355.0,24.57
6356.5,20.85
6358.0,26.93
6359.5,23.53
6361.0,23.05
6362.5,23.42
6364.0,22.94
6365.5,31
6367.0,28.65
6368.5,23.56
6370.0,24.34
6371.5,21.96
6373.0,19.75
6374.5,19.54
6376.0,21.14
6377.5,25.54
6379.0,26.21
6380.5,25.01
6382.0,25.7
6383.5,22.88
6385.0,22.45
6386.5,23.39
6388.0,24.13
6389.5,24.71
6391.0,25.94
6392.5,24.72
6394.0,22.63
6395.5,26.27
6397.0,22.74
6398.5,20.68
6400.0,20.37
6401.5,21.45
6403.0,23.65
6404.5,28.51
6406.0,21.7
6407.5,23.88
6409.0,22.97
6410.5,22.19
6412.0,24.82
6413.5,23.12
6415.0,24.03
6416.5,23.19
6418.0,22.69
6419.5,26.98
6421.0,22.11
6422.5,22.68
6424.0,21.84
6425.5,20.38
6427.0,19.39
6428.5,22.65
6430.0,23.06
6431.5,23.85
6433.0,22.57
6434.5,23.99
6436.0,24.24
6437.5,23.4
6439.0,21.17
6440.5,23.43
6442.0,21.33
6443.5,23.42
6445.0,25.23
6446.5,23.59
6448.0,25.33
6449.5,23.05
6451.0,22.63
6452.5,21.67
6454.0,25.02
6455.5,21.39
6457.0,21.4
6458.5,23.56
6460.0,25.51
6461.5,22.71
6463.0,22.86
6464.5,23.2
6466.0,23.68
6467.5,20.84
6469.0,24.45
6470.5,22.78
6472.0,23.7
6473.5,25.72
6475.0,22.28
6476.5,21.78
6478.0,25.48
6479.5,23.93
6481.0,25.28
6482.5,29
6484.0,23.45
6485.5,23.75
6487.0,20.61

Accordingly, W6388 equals 23.7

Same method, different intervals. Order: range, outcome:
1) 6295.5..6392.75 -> 23.4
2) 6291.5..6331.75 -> 23.3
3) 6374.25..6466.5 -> 23.3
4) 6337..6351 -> 22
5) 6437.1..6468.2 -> 23.1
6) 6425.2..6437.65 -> 22.7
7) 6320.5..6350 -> 22.1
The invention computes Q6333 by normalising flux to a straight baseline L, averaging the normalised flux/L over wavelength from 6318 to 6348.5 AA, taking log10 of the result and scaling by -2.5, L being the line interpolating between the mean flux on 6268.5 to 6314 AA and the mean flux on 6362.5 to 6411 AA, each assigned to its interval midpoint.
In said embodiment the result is 0.07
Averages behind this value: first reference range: 24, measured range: 22.3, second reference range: 23.8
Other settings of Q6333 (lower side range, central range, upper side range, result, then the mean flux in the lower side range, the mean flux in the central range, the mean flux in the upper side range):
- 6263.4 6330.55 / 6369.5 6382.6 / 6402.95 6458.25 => 0.01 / 23.8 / 23.2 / 23.1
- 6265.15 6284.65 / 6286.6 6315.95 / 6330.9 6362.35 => -0.06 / 23.2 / 24.3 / 22.7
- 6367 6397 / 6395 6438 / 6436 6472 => 0.02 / 23.8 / 23.1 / 23.2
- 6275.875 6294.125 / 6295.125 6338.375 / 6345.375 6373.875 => 0.07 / 25.2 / 23.1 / 23.8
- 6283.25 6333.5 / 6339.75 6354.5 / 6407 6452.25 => 0.05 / 23.9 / 22.5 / 23.1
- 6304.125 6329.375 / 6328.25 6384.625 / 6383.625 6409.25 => 0.02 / 23.9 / 23.2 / 23.5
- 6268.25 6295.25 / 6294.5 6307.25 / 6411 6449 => 0.08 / 24.5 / 22.6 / 23.1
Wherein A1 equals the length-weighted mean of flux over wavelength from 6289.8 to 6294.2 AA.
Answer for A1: 26.1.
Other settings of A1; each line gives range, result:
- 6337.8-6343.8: 21.4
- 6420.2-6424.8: 22.2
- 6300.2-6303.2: 20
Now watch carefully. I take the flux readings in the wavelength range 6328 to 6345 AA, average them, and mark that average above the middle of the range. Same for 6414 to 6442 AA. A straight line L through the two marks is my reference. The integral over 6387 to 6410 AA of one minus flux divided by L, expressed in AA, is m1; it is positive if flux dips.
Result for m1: -1.1 AA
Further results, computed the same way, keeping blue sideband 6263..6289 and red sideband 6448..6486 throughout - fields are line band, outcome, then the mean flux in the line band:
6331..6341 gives 0.7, 22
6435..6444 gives 0.3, 22.8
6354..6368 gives -0.7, 24.9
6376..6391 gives -0.4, 24.4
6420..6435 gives 0.8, 22.3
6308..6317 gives -0.3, 24.7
